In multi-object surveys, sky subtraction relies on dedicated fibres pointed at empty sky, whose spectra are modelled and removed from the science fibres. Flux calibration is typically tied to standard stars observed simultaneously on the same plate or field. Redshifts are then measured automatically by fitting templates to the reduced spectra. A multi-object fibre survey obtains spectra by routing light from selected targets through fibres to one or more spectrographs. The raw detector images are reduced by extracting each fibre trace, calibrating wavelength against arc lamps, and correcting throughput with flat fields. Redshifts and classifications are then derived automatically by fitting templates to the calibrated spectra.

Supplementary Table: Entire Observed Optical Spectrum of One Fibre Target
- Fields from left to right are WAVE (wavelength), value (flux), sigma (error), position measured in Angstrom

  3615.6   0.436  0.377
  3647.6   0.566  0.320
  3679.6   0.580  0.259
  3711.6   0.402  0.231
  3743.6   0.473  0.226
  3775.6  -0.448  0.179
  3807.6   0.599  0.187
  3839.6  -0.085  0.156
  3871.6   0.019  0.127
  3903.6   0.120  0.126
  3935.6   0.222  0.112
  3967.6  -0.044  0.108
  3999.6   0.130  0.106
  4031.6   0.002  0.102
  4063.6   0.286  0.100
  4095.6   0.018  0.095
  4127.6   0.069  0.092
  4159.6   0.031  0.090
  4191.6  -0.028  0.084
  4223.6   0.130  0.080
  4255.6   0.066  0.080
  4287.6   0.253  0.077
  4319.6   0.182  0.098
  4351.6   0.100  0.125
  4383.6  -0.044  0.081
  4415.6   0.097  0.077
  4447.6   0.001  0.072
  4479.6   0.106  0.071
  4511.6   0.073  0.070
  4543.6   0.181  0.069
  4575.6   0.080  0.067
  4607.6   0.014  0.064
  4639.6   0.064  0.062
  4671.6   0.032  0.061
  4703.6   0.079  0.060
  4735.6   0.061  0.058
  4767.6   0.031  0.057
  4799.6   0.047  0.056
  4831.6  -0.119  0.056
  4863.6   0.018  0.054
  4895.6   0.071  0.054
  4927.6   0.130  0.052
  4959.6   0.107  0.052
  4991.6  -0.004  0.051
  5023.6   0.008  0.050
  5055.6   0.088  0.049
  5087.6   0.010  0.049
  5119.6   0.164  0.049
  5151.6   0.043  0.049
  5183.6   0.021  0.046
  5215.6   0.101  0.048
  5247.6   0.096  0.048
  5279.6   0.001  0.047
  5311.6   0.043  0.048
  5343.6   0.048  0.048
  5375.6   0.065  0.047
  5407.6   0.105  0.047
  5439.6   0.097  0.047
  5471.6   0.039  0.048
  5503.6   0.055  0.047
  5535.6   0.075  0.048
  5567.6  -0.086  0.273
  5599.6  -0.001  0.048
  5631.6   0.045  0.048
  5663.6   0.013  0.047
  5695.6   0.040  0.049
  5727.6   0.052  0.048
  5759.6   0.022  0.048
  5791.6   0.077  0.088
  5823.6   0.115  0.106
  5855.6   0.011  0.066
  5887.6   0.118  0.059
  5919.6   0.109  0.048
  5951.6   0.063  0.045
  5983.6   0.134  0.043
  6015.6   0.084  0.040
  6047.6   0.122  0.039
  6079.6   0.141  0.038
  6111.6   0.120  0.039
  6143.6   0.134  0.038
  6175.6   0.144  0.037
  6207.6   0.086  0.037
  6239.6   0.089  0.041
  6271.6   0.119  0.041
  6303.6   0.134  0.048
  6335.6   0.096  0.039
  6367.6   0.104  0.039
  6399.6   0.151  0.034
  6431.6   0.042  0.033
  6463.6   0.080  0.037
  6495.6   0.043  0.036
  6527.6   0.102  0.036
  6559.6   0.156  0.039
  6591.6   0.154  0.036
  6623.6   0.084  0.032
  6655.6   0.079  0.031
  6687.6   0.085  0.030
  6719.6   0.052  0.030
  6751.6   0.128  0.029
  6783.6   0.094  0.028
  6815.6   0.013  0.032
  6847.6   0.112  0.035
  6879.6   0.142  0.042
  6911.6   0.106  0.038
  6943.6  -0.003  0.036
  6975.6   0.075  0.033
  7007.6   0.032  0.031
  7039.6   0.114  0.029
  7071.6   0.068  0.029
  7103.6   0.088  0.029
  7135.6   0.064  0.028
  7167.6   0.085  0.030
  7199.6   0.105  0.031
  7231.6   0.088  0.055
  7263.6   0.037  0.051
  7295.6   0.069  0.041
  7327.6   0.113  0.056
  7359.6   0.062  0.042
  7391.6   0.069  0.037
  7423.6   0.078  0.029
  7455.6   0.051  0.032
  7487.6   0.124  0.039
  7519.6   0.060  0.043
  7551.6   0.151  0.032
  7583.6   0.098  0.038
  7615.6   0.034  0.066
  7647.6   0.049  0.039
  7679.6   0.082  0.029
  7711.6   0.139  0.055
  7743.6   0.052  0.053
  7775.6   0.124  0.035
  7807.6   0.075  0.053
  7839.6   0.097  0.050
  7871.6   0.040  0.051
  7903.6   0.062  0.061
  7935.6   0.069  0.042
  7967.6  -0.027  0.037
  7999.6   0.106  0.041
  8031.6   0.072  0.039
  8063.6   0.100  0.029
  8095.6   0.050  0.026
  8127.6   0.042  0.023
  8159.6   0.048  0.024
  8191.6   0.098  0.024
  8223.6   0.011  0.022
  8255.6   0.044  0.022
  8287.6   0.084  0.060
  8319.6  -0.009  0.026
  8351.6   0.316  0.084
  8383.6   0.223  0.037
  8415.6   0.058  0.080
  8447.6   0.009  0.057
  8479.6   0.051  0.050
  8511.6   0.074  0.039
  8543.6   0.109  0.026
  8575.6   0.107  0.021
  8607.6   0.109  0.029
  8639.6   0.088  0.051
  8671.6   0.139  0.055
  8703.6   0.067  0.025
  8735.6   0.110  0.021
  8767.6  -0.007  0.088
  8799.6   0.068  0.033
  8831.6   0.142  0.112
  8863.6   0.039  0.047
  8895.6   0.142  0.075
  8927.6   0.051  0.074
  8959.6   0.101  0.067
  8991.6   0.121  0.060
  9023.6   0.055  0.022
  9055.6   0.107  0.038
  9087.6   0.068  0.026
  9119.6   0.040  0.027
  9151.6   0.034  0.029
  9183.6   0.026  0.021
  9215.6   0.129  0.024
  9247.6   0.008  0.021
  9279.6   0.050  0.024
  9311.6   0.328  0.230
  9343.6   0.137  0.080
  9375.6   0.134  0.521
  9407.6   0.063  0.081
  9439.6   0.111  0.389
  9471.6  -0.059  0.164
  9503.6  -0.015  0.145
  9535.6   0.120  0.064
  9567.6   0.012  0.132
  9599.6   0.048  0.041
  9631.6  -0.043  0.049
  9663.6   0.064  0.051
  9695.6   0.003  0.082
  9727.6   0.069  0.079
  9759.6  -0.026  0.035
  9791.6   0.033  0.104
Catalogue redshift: 1.244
